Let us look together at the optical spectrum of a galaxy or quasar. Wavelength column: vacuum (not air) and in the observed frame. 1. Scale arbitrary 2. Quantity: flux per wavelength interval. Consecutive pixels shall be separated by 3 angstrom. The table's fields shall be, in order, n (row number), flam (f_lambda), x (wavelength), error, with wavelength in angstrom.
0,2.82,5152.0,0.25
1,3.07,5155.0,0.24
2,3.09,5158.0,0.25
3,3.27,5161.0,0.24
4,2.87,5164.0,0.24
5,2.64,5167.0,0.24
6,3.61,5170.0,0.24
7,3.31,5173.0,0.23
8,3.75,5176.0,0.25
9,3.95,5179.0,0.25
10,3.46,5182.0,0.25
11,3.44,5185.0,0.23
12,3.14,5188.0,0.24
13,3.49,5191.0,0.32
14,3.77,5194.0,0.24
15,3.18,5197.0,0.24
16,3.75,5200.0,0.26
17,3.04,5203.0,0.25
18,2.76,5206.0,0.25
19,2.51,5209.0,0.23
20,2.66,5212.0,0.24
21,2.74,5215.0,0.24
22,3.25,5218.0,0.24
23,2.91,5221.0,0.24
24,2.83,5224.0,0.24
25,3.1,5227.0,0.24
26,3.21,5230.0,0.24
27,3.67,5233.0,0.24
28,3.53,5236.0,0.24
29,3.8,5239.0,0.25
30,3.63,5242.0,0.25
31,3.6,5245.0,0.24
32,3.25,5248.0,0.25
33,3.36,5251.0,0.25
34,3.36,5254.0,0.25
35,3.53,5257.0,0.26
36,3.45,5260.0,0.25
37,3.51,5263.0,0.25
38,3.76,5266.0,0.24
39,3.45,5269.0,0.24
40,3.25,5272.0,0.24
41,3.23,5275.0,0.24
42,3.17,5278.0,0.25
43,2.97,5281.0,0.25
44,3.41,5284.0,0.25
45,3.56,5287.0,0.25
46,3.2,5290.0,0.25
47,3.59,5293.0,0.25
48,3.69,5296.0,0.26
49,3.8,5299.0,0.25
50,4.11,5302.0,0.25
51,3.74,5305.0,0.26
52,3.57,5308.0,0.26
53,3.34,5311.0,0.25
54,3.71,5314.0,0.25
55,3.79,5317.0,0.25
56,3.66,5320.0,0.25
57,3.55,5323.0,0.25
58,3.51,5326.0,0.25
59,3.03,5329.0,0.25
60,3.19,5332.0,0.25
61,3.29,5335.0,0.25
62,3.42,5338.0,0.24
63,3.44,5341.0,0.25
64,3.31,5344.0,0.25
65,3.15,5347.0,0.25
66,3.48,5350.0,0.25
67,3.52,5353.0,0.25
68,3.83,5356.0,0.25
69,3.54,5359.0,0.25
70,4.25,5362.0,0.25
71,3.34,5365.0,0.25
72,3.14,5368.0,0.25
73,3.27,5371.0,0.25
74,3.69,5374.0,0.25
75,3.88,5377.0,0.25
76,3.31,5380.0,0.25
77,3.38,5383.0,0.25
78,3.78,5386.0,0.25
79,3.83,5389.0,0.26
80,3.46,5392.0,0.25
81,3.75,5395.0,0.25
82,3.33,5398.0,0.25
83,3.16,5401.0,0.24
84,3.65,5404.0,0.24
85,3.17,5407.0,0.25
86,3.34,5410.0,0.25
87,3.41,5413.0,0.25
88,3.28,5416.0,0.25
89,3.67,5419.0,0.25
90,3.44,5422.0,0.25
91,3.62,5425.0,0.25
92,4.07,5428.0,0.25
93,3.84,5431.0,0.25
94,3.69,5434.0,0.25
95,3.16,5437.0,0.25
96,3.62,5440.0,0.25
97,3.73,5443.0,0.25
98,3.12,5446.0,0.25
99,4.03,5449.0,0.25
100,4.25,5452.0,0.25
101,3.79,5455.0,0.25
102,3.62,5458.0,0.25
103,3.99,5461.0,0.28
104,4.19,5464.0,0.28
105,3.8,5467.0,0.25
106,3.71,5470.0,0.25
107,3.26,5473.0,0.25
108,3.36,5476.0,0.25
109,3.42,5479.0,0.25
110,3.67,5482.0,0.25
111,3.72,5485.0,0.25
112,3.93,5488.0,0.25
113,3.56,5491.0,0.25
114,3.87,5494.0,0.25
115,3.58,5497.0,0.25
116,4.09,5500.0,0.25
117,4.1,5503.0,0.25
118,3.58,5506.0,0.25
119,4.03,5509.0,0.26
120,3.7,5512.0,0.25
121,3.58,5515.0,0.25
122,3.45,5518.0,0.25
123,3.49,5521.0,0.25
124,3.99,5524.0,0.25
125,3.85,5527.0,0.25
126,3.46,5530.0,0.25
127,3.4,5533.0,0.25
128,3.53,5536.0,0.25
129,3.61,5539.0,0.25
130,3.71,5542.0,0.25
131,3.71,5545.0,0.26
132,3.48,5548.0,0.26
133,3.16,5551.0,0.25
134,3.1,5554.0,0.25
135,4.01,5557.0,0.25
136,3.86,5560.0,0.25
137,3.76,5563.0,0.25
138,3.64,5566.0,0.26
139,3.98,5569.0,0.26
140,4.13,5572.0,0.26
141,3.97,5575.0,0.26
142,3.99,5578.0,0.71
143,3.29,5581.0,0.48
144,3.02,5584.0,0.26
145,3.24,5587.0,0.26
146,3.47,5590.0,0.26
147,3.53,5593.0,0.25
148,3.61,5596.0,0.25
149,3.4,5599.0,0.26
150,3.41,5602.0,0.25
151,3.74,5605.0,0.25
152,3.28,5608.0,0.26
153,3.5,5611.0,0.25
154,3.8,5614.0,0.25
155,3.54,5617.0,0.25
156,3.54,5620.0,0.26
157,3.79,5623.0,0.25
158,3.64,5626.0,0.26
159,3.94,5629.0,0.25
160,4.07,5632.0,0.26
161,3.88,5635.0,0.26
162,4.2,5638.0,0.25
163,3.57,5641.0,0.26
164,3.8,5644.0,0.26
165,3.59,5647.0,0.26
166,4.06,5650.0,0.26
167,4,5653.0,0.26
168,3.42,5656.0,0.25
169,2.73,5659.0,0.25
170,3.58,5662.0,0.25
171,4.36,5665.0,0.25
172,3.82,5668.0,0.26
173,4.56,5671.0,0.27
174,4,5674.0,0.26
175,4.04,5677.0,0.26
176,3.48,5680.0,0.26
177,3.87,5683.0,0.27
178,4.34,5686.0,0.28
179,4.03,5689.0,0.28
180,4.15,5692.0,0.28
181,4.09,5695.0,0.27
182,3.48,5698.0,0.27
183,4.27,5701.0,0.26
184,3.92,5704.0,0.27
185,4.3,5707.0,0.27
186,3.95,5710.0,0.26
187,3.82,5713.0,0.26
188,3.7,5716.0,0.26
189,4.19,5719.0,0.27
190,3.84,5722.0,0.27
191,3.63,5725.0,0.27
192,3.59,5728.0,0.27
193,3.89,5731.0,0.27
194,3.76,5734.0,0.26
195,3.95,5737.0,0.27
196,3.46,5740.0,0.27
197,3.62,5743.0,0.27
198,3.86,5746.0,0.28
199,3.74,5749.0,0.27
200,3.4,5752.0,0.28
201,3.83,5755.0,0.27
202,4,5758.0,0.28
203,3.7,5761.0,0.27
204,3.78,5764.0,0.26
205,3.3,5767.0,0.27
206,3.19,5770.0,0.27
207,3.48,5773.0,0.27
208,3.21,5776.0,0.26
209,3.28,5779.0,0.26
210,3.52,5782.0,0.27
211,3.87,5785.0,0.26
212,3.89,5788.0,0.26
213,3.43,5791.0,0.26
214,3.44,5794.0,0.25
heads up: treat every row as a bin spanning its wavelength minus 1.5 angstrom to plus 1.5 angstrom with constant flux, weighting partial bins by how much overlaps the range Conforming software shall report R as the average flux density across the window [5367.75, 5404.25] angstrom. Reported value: 3.52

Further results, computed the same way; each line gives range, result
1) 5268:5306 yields 3.47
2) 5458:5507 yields 3.74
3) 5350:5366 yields 3.69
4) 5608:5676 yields 3.78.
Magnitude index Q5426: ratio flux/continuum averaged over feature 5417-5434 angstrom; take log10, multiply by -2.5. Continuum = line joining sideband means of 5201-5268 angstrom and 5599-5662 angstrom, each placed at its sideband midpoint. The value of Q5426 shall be -0.08 mag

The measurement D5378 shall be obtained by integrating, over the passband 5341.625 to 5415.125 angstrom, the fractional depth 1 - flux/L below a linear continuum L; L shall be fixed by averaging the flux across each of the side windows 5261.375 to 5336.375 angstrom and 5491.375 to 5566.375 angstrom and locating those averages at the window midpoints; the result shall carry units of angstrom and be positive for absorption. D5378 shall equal 1.1 angstrom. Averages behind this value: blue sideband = 3.48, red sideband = 3.67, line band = 3.5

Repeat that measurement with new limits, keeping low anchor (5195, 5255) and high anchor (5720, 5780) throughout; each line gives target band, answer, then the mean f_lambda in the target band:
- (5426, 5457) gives -3.13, 3.73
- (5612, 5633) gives -1.28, 3.75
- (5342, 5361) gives -1.03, 3.49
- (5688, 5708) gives -2.43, 4.03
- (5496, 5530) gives -3.10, 3.76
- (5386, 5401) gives -1.00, 3.57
